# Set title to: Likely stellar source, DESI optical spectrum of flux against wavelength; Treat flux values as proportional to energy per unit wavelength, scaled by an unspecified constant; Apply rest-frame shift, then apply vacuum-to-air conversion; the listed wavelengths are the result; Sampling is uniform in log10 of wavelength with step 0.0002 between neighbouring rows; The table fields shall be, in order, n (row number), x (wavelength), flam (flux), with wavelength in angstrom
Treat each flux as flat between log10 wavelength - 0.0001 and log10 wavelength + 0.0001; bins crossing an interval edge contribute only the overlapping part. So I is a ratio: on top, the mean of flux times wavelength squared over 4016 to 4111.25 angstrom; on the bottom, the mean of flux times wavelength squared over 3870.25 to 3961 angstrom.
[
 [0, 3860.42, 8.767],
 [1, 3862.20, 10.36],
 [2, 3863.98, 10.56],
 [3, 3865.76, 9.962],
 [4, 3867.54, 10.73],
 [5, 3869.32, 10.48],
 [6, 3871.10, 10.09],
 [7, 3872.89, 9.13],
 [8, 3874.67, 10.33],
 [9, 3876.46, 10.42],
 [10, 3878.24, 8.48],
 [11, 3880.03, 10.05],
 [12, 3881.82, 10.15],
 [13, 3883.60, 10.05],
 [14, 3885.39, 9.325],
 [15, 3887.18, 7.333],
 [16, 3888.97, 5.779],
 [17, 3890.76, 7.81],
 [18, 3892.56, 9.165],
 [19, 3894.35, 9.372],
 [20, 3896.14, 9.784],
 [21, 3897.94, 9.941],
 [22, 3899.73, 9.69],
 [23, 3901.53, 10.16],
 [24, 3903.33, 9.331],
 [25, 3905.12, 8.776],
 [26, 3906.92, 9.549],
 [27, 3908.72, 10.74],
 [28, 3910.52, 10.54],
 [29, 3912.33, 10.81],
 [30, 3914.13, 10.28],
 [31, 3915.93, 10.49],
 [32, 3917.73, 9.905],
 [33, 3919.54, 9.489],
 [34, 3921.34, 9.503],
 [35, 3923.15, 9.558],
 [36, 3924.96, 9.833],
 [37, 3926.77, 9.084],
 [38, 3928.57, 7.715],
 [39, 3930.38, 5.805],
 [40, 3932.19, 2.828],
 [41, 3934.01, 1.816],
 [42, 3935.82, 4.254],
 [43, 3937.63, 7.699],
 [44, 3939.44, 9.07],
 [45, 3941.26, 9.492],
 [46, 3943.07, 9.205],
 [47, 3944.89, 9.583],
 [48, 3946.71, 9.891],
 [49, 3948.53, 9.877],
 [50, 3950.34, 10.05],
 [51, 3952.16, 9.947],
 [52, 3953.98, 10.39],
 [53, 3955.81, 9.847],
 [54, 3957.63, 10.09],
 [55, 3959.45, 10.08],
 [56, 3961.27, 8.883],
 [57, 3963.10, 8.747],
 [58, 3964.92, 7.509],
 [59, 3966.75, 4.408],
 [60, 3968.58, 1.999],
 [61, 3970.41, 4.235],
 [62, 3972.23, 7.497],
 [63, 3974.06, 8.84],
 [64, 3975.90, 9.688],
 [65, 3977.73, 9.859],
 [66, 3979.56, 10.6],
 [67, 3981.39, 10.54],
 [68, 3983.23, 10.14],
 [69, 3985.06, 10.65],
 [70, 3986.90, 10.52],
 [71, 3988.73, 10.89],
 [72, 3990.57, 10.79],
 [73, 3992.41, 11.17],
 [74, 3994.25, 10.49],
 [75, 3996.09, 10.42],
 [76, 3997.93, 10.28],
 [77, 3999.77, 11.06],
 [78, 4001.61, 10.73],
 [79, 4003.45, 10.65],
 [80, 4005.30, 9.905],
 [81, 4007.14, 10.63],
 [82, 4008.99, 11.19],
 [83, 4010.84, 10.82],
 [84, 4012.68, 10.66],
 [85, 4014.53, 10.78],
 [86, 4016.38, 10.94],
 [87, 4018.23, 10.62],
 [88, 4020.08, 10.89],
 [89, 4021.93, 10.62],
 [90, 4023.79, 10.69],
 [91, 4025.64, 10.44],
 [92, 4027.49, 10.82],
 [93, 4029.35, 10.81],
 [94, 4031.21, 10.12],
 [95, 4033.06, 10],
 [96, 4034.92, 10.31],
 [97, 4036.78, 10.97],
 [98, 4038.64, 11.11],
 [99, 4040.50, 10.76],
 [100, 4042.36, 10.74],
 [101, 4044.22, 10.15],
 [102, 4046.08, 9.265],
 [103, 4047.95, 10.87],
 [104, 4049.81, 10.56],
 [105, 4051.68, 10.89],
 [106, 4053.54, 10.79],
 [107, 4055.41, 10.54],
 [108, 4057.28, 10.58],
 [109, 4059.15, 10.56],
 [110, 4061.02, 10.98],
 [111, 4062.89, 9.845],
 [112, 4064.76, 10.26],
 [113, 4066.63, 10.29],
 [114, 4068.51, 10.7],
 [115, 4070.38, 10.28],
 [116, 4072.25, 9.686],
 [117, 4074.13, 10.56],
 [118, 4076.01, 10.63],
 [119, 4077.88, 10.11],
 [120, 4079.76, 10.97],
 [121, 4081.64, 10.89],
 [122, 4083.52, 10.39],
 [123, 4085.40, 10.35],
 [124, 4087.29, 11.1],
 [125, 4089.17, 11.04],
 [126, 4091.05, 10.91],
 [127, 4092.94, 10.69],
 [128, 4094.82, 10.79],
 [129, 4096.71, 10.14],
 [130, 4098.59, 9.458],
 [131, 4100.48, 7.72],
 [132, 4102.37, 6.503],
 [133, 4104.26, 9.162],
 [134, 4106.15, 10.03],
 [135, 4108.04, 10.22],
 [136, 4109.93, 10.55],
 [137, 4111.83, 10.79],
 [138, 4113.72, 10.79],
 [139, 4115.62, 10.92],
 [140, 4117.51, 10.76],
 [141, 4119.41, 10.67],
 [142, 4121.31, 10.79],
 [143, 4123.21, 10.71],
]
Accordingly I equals 1.2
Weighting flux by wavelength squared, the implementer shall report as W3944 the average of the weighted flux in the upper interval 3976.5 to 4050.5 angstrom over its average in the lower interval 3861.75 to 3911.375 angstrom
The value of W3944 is 1.18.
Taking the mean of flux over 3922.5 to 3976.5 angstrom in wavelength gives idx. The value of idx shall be 7.91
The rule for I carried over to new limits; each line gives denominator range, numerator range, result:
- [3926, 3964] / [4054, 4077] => 1.33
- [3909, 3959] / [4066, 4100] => 1.28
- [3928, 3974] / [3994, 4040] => 1.44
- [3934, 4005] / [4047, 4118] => 1.19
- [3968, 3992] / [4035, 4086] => 1.20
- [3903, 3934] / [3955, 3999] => 1.06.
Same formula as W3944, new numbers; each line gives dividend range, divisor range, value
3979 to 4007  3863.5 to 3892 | 1.20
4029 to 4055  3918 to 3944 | 1.47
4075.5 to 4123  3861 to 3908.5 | 1.20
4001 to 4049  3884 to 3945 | 1.30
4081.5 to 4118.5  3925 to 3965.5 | 1.32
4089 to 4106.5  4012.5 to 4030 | 0.93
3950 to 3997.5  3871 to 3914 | 1.01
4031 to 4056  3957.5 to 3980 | 1.41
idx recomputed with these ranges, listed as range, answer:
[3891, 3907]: 9.46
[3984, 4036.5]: 10.6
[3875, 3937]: 8.76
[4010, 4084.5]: 10.5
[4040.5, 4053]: 10.5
